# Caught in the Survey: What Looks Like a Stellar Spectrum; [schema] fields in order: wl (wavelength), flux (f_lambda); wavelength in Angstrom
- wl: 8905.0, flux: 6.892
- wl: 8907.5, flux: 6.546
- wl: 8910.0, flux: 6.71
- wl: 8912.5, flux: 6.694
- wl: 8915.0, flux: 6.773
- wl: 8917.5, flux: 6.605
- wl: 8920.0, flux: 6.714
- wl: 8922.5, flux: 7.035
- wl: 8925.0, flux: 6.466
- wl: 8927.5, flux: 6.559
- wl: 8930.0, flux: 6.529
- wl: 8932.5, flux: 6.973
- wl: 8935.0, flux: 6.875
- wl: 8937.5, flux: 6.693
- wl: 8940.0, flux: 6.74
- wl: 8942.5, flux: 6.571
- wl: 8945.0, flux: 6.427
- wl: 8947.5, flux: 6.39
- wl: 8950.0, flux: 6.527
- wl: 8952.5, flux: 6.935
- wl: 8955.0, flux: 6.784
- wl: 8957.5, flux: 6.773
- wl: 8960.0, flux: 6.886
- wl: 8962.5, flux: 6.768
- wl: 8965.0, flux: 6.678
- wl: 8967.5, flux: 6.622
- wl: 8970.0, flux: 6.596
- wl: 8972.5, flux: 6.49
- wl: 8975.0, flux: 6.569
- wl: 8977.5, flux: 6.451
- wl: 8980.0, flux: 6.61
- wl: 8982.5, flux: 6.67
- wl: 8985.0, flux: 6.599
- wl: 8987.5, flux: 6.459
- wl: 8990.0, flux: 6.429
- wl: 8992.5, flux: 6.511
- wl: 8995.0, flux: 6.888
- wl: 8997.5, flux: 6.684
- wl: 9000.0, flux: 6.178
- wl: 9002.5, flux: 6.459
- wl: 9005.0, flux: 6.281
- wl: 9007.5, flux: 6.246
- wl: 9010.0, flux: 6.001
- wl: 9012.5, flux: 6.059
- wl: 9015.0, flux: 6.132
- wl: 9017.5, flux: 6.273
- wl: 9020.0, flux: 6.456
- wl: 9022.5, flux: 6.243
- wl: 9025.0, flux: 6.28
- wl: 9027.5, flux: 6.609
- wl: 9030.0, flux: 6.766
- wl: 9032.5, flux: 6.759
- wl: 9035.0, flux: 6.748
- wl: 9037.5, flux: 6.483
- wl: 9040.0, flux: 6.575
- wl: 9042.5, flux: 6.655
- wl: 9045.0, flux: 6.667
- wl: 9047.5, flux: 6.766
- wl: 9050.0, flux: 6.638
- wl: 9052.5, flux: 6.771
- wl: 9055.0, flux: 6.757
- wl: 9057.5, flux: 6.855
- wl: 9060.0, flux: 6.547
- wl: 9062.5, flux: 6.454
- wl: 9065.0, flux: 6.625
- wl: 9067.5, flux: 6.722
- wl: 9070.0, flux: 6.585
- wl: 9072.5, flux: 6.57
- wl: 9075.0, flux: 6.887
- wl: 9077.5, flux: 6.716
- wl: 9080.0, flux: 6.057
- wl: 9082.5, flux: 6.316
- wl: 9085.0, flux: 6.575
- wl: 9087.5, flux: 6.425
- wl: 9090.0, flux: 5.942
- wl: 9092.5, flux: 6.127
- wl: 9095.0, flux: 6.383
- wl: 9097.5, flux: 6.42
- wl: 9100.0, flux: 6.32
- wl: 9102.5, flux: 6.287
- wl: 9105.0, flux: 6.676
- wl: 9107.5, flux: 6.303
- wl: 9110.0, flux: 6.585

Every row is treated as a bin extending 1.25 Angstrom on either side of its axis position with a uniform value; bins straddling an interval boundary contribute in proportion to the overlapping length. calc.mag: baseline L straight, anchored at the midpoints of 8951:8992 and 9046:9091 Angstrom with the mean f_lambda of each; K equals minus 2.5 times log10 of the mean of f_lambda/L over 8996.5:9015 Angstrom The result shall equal 0.06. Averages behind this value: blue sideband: 6.64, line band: 6.26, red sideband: 6.57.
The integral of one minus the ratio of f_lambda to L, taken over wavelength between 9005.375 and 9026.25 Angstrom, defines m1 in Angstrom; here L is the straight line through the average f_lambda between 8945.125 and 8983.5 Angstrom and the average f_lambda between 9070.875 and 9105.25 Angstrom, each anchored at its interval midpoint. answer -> 1.0 Angstrom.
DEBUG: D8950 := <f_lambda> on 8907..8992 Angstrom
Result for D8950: 6.65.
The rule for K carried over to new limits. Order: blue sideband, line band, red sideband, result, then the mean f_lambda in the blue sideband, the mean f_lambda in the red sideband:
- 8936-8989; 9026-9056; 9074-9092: -0.033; 6.63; 6.4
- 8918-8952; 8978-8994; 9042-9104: 0.010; 6.66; 6.52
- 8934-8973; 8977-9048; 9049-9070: 0.032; 6.67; 6.67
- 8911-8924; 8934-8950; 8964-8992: 0.012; 6.76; 6.56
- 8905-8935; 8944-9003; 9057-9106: 0.004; 6.71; 6.47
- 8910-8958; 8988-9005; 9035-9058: 0.030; 6.69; 6.68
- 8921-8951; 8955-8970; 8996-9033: -0.030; 6.65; 6.36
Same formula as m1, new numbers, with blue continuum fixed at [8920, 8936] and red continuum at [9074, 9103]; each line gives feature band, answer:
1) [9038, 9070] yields -1.1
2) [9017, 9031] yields 0.2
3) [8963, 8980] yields 0.1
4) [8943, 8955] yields 0.2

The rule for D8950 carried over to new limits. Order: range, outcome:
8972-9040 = 6.46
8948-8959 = 6.73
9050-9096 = 6.52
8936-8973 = 6.66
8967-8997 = 6.58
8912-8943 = 6.71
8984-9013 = 6.41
